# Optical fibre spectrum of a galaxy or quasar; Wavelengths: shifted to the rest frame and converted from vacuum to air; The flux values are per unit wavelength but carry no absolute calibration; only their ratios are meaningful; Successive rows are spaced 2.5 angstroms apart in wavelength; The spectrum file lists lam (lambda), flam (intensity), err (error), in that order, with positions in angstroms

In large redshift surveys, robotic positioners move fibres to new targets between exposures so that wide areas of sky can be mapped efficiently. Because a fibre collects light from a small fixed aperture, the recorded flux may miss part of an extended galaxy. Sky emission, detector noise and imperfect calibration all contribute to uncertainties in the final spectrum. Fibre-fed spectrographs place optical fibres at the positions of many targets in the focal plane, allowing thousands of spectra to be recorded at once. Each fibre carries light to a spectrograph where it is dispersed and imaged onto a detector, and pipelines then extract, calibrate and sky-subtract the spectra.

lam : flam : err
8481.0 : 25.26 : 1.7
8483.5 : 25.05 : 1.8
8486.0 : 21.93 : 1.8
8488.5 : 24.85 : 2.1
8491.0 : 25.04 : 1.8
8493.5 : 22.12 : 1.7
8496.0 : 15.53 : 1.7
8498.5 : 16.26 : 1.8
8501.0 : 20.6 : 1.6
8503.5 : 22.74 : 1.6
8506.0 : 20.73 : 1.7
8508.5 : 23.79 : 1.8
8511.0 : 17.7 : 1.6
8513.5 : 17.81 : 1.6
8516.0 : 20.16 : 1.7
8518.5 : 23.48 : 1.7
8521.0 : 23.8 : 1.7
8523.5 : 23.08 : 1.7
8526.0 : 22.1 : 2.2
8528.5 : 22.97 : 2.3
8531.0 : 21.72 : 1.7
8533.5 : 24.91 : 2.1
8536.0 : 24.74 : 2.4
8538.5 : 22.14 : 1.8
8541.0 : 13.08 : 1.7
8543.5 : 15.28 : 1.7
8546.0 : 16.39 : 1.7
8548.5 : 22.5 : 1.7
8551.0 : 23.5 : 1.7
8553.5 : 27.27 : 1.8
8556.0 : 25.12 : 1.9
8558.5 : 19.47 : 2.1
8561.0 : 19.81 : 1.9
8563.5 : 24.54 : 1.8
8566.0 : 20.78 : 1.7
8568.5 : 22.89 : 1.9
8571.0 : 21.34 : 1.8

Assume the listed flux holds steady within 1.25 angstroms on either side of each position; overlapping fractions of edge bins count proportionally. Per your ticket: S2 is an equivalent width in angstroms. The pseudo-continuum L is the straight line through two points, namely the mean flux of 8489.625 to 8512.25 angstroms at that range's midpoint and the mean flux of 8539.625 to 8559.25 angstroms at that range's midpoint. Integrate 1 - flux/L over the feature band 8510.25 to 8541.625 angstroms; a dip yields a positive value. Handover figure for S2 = -1.76 angstroms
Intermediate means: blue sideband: 20.5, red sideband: 20.4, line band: 21.6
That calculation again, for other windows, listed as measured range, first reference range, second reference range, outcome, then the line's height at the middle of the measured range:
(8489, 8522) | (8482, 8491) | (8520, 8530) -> 3.81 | 23.5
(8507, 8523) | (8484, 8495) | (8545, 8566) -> 1.23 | 23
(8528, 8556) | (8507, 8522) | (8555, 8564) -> 0.23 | 21.6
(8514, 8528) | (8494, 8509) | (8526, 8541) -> -0.60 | 21.4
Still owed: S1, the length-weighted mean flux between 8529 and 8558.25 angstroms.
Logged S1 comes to 21.5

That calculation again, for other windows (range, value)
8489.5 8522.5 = 20.8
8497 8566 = 21.3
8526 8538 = 23.3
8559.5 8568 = 21.7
